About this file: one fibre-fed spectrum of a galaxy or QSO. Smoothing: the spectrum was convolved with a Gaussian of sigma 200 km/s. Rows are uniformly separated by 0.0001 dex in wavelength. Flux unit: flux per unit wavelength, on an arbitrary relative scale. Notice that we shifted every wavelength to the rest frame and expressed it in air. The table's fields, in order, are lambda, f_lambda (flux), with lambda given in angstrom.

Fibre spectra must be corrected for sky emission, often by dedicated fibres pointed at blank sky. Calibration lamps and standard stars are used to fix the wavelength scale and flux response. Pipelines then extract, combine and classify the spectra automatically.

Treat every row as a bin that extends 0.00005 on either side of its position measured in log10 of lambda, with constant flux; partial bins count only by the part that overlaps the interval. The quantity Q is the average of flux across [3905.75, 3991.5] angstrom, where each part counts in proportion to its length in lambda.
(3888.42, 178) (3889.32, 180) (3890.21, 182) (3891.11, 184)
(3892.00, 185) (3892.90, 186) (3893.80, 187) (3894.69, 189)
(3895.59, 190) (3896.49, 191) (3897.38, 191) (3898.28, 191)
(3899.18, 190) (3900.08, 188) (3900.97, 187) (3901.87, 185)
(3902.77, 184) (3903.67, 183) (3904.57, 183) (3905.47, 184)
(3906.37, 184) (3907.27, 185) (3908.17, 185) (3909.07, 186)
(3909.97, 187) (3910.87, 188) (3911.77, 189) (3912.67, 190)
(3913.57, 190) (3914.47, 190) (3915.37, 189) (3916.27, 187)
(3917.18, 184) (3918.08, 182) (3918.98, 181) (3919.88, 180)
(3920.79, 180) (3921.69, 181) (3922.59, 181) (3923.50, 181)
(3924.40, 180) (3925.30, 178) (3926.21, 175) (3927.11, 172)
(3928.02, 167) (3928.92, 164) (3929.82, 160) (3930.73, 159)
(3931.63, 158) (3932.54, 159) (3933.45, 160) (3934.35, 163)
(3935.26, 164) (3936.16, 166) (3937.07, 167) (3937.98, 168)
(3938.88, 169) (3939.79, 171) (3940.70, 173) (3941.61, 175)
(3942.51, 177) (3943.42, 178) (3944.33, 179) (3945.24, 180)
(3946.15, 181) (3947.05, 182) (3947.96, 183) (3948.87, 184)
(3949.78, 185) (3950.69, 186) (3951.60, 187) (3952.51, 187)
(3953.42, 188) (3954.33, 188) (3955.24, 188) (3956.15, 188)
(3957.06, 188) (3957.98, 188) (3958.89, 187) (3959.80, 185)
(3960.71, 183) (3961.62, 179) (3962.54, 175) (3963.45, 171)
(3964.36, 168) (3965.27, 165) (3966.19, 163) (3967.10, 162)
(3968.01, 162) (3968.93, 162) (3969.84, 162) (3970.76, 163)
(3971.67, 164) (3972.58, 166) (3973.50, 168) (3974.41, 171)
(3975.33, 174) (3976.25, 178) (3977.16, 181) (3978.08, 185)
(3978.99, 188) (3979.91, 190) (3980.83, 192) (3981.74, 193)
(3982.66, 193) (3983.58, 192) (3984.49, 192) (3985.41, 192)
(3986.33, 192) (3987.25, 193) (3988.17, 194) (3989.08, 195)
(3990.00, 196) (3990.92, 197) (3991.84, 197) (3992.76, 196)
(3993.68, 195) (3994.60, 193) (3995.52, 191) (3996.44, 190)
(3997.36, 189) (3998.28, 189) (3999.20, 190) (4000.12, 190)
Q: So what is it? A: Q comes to 179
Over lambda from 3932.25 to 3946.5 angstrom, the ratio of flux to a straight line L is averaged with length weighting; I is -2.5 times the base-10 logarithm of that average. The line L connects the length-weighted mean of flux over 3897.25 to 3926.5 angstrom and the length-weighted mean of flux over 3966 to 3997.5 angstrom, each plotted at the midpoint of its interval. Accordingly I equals 0.08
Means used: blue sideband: 185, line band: 171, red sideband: 183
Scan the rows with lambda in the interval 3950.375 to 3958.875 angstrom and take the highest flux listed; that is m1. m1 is 188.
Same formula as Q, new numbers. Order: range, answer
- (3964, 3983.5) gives 174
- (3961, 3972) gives 167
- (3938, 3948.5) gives 177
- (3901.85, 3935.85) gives 178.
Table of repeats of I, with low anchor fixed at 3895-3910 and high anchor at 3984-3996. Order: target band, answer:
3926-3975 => 0.10 mag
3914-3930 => 0.06 mag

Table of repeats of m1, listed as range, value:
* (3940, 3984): 193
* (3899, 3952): 190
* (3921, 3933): 181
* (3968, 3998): 197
